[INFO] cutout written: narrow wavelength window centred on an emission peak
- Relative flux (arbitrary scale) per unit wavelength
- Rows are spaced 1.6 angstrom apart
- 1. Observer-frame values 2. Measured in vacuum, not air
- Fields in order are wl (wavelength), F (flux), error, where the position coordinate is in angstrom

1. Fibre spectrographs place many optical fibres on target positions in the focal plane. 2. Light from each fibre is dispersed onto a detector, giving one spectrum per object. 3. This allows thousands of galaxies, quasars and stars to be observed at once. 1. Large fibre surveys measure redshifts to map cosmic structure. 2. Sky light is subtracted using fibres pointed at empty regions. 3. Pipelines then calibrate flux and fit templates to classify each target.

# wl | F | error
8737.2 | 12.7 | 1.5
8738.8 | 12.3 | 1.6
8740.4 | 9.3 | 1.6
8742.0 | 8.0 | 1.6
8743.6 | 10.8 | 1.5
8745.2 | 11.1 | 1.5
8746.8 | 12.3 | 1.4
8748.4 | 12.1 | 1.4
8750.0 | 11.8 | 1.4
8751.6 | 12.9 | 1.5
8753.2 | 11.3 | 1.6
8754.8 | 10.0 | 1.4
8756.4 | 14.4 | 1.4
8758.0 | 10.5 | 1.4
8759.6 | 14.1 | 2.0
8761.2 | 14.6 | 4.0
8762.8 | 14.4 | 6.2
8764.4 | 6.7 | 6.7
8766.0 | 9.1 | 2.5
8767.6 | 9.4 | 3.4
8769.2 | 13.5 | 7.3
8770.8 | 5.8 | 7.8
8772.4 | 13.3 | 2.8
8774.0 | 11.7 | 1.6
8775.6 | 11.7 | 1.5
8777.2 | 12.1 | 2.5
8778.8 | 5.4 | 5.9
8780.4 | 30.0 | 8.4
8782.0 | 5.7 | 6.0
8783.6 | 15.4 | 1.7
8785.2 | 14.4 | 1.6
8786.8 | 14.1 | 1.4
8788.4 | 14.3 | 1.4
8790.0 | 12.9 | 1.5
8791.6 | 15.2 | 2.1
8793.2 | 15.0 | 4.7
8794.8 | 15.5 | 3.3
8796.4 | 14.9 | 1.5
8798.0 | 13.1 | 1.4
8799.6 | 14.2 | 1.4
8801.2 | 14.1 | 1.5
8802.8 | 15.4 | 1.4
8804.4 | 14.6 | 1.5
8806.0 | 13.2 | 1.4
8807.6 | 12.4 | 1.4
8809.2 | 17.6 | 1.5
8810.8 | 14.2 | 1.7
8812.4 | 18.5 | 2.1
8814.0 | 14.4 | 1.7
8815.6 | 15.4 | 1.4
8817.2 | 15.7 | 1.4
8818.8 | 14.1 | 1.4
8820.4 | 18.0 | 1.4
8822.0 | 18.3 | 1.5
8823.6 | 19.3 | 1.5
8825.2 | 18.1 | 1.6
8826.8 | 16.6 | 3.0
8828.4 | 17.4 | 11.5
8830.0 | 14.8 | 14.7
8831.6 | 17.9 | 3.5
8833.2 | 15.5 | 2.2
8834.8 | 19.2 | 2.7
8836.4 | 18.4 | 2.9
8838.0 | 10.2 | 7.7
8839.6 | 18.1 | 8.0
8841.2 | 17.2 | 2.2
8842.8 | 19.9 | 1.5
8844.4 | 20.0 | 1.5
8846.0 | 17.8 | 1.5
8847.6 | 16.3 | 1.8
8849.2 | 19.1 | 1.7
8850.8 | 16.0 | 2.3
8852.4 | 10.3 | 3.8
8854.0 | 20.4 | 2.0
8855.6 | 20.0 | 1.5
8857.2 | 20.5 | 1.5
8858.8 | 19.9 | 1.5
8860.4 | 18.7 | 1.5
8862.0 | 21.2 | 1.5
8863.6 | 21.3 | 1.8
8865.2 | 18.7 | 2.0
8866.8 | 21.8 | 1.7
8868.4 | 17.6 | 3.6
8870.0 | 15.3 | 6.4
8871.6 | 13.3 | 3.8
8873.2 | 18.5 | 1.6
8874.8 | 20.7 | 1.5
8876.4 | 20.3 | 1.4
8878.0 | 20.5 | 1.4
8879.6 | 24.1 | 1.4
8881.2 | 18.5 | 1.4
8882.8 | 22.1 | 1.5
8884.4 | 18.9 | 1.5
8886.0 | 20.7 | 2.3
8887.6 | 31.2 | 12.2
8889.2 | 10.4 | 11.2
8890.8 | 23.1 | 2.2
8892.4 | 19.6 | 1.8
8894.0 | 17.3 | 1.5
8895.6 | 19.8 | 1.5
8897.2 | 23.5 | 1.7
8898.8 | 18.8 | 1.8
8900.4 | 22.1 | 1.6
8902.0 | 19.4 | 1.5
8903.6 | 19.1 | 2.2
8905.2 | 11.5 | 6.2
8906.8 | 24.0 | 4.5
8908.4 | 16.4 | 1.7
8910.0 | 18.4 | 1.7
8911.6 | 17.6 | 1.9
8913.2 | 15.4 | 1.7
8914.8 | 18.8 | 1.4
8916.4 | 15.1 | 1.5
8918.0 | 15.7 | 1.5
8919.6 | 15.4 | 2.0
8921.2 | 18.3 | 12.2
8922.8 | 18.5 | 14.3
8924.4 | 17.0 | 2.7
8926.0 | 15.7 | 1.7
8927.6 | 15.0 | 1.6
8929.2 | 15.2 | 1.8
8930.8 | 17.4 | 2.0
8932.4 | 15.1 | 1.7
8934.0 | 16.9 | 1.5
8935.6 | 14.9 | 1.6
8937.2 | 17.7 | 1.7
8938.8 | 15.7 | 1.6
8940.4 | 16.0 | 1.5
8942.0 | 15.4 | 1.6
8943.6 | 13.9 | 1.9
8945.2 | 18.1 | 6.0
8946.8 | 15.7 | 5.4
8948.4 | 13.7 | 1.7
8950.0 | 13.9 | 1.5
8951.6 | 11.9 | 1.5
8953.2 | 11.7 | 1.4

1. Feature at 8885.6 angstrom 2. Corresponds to Mg II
